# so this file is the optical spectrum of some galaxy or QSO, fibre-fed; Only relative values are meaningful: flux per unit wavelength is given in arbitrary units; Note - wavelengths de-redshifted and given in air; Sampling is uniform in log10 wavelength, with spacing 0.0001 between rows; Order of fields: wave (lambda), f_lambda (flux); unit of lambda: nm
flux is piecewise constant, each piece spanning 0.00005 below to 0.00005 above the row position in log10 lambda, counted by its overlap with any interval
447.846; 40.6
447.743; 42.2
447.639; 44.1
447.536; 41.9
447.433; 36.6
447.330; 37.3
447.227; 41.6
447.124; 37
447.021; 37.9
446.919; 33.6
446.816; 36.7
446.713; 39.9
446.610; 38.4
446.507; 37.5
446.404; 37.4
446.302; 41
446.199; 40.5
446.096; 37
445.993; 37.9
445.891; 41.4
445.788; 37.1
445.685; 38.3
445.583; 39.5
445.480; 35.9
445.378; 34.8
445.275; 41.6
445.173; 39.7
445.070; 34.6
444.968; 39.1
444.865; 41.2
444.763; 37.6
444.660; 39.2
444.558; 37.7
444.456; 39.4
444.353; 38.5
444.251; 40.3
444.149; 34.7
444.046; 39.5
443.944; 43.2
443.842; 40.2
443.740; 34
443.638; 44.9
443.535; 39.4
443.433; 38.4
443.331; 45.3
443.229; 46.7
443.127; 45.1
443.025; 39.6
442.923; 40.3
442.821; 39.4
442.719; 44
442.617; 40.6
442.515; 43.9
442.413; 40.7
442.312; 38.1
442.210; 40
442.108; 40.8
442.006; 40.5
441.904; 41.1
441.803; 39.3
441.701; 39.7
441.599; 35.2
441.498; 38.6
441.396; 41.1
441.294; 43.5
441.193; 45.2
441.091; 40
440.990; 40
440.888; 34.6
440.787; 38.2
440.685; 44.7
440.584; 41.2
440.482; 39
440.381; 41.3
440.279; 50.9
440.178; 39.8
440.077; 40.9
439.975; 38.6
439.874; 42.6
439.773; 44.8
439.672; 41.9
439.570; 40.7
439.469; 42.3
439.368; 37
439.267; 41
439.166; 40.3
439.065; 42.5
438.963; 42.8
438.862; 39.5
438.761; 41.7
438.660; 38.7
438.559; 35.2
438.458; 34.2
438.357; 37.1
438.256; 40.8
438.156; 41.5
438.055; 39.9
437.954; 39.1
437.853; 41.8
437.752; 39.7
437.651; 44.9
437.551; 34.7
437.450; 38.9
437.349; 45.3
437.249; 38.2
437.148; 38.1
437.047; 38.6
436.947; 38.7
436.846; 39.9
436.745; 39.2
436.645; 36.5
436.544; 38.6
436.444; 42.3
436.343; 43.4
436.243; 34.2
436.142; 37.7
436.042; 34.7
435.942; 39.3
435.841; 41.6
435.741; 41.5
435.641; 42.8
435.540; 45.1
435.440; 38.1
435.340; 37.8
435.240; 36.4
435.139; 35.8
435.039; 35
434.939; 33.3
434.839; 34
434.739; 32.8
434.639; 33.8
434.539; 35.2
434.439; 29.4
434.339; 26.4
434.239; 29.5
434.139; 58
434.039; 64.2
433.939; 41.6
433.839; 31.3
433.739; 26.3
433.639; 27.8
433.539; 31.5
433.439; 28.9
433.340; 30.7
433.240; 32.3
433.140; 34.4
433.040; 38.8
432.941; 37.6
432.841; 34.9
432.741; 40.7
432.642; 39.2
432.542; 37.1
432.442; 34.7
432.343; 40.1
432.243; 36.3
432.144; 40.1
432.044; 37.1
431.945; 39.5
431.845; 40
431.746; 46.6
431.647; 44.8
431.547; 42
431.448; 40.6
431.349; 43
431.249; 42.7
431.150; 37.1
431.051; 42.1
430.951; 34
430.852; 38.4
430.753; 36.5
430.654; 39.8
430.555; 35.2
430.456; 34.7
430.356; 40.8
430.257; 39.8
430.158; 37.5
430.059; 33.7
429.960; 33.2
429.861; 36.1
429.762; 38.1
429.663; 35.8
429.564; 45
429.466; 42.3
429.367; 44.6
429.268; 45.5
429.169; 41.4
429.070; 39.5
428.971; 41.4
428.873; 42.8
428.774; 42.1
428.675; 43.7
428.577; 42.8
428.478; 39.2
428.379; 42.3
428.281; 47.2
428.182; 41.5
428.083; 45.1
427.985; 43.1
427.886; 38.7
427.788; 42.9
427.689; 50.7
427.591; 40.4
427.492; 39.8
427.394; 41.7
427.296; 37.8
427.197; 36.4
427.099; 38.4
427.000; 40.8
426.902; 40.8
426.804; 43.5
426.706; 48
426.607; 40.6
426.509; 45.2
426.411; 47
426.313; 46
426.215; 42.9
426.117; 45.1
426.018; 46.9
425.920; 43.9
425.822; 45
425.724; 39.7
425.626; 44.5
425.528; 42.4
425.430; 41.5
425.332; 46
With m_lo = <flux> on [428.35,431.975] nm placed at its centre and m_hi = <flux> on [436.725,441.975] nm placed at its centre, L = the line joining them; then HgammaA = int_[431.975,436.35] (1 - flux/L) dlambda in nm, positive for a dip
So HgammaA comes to 0.369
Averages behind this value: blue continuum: 40.1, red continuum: 40.3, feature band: 36.8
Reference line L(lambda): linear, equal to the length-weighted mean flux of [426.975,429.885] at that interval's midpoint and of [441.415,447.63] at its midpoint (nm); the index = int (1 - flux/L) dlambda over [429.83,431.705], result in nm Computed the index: 0.12 nm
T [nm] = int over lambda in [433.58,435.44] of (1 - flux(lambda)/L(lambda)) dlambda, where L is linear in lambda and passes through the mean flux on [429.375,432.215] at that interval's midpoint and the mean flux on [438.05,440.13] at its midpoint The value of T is 0.17 nm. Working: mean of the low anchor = 39.2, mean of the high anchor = 40.2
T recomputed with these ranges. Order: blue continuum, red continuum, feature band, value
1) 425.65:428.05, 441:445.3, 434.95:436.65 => 0.11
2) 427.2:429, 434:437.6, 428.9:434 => 0.34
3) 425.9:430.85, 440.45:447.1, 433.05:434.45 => 0.18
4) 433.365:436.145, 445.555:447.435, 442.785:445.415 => -0.13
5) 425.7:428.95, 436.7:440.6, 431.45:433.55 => 0.20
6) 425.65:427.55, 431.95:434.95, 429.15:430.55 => 0.02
